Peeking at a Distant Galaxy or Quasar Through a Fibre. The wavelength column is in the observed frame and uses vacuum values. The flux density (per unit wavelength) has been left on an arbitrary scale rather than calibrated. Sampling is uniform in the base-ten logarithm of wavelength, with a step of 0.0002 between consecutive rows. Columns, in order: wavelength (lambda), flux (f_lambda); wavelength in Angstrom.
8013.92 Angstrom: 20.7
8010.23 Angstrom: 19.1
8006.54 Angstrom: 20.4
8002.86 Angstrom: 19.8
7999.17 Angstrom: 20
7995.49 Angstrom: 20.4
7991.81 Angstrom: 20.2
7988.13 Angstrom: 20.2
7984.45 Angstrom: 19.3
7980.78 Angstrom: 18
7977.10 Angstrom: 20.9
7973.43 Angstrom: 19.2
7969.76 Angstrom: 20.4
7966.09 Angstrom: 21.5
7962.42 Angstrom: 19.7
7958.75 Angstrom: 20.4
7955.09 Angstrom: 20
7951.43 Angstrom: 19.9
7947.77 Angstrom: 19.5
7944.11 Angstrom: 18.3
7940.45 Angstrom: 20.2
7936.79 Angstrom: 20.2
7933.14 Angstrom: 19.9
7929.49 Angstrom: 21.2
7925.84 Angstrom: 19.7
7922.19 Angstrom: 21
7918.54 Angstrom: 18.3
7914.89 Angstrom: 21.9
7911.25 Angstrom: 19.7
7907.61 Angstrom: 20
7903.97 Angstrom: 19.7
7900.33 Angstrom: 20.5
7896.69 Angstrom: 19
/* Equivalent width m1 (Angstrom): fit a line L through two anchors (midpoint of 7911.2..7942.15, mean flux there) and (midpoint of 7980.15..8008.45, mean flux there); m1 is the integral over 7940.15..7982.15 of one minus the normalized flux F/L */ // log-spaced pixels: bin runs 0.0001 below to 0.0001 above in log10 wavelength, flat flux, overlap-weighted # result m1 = 0.5 Angstrom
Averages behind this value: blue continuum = 20.3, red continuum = 19.9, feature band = 19.8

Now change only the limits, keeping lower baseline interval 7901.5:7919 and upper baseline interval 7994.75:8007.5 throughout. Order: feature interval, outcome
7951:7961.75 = 0.01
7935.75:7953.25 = 0.43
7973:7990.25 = 0.47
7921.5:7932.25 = -0.24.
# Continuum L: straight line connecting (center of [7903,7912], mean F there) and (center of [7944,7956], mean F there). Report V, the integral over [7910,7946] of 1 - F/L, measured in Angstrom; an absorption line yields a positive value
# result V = -0.6 Angstrom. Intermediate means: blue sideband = 19.8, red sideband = 19.5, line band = 20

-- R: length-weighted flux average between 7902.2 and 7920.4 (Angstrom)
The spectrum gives 19.9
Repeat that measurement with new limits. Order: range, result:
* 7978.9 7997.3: 19.6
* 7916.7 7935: 20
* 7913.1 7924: 20.4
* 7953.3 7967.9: 20.4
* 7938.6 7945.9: 19.2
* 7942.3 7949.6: 18.9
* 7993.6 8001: 20.2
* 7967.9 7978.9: 20.2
